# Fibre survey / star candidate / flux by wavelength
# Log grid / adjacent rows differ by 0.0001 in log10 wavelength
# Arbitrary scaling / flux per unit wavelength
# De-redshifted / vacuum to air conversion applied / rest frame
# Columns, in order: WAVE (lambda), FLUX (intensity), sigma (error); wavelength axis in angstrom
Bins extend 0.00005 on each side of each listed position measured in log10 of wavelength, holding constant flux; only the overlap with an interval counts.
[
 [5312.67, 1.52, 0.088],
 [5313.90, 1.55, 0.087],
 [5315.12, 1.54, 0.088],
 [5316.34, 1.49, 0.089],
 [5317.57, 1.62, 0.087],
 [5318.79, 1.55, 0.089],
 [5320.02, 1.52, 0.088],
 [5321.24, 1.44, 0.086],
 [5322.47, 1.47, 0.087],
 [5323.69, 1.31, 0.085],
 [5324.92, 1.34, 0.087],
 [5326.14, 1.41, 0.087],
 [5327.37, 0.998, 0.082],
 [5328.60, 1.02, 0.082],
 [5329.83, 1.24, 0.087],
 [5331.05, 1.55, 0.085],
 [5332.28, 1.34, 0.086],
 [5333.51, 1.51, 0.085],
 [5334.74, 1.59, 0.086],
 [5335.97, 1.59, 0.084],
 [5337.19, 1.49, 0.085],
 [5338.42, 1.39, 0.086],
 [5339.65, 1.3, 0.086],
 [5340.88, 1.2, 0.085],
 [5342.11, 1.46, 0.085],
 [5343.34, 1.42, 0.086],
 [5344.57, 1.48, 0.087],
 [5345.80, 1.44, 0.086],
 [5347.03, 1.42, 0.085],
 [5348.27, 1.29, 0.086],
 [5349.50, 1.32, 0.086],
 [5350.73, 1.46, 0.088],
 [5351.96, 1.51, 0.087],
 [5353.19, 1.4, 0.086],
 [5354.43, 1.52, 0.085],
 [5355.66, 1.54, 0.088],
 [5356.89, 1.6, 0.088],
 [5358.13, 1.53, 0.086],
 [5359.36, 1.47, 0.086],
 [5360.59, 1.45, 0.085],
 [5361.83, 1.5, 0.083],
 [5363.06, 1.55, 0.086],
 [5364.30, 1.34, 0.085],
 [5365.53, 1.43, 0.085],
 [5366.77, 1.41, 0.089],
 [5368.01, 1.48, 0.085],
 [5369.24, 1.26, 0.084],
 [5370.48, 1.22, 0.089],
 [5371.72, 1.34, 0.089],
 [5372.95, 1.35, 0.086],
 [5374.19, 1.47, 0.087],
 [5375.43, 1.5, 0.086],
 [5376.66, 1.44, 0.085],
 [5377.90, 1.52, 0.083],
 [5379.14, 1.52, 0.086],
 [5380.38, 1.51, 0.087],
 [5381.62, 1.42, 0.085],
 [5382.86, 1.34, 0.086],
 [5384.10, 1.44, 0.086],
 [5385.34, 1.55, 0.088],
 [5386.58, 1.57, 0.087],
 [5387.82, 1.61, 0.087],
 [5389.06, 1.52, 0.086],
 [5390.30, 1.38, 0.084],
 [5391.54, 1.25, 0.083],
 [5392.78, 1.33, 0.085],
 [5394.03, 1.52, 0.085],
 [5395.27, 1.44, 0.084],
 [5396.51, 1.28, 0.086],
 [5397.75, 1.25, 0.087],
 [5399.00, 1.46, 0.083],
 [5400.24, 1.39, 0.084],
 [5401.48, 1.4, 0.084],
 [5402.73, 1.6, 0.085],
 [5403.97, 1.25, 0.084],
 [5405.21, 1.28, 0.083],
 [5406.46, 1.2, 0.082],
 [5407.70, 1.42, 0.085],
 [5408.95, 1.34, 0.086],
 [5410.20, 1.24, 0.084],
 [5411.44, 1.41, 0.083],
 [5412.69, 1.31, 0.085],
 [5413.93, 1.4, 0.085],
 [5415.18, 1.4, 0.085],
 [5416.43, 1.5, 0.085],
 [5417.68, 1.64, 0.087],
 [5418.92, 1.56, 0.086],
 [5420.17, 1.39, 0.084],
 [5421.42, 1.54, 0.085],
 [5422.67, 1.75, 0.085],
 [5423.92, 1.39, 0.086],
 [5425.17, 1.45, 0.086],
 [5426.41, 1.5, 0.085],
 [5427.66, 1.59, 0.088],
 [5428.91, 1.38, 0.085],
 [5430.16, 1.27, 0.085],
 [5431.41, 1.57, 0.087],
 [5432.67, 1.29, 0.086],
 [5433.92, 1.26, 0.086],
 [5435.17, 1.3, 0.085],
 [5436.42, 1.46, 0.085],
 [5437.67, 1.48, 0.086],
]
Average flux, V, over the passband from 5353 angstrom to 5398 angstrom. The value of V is 1.44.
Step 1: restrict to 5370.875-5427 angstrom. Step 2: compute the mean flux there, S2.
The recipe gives 1.43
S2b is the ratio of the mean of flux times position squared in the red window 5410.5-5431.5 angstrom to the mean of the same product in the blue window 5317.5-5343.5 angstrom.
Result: 1.1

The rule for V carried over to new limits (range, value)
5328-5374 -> 1.42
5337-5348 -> 1.39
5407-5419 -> 1.41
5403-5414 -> 1.32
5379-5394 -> 1.45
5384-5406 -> 1.42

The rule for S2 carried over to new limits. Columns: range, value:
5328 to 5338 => 1.42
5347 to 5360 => 1.46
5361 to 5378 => 1.41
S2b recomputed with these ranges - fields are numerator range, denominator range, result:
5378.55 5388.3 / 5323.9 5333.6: 1.18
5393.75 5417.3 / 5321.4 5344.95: 1.03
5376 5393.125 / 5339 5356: 1.05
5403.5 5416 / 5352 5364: 0.90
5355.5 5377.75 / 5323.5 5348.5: 1.06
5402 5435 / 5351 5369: 0.98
